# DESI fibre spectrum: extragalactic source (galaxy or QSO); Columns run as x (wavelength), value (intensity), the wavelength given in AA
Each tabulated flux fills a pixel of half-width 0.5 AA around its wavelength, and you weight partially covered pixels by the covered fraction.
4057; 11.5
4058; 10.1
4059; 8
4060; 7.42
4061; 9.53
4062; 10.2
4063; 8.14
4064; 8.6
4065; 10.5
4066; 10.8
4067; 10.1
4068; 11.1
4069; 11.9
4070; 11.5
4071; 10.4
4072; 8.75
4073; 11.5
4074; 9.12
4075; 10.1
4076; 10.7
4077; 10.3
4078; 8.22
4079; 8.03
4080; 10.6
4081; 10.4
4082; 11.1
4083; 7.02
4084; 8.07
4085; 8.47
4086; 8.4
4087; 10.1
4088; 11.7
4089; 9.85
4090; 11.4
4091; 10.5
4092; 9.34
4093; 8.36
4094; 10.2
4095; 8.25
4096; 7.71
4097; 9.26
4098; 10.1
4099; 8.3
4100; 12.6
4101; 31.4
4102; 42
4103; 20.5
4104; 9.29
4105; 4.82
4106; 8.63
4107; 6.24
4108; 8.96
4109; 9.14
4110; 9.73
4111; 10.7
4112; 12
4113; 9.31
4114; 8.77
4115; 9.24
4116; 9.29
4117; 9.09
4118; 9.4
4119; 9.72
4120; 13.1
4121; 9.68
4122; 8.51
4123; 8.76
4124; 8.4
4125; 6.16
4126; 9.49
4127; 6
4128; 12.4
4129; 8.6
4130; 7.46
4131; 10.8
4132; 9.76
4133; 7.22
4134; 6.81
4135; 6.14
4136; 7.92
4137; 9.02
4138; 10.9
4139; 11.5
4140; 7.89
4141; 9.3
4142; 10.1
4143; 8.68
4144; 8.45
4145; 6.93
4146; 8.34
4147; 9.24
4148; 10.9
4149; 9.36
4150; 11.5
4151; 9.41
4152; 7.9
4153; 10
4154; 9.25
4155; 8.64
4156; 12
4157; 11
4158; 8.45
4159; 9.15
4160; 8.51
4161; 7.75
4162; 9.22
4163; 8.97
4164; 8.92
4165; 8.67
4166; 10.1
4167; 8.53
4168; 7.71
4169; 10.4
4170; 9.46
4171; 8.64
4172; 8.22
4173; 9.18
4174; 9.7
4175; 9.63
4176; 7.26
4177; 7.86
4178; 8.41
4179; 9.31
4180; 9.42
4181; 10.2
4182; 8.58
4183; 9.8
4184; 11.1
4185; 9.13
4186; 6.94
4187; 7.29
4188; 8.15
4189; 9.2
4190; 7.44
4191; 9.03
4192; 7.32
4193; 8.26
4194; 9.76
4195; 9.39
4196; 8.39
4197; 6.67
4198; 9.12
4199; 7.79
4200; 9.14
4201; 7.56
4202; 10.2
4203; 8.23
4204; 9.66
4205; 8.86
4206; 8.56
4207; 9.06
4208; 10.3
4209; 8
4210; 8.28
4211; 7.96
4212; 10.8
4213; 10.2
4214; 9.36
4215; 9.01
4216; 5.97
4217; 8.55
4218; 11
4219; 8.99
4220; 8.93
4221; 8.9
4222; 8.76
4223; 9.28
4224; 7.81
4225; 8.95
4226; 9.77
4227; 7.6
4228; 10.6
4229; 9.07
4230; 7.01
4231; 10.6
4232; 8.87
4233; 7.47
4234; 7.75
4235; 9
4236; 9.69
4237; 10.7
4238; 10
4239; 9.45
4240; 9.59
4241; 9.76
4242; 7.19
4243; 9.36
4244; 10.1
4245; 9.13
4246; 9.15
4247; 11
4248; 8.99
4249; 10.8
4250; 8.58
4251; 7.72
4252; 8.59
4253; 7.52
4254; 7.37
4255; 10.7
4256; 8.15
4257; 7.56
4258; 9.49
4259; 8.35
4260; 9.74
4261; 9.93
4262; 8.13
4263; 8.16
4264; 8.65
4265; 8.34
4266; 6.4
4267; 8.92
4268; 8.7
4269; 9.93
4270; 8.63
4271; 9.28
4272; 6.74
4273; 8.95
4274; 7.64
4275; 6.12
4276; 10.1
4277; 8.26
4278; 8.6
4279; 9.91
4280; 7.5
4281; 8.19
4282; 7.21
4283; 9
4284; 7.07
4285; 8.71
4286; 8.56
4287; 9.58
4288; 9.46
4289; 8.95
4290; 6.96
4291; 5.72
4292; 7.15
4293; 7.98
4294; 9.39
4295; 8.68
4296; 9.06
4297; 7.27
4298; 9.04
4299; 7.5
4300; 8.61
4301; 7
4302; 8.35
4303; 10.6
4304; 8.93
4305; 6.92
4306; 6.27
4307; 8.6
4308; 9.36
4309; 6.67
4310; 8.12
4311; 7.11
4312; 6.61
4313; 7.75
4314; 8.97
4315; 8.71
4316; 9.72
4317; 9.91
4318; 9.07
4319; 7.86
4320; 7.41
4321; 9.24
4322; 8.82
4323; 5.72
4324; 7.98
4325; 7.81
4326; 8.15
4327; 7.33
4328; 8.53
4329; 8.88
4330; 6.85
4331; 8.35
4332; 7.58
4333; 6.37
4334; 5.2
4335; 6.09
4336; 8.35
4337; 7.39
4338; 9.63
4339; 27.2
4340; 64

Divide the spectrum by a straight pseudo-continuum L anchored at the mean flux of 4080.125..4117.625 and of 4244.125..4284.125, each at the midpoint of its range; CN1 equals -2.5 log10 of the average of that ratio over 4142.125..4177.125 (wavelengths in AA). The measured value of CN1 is 0.12 mag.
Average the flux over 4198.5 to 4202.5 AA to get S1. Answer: 8.67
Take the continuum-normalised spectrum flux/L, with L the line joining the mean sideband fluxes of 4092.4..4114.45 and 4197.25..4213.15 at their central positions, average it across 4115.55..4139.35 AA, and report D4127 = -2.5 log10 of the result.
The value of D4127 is 0.253 mag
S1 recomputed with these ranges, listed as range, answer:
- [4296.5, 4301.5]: 7.88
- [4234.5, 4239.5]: 9.77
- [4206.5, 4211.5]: 8.72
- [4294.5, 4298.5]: 8.51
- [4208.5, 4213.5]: 9.05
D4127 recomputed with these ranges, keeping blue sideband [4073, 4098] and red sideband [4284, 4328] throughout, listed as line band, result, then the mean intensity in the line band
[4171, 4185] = -0.019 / 9.11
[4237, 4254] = -0.078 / 9.17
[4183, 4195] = 0.035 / 8.6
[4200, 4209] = -0.026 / 9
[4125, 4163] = 0.014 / 9.04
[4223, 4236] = -0.016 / 8.77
